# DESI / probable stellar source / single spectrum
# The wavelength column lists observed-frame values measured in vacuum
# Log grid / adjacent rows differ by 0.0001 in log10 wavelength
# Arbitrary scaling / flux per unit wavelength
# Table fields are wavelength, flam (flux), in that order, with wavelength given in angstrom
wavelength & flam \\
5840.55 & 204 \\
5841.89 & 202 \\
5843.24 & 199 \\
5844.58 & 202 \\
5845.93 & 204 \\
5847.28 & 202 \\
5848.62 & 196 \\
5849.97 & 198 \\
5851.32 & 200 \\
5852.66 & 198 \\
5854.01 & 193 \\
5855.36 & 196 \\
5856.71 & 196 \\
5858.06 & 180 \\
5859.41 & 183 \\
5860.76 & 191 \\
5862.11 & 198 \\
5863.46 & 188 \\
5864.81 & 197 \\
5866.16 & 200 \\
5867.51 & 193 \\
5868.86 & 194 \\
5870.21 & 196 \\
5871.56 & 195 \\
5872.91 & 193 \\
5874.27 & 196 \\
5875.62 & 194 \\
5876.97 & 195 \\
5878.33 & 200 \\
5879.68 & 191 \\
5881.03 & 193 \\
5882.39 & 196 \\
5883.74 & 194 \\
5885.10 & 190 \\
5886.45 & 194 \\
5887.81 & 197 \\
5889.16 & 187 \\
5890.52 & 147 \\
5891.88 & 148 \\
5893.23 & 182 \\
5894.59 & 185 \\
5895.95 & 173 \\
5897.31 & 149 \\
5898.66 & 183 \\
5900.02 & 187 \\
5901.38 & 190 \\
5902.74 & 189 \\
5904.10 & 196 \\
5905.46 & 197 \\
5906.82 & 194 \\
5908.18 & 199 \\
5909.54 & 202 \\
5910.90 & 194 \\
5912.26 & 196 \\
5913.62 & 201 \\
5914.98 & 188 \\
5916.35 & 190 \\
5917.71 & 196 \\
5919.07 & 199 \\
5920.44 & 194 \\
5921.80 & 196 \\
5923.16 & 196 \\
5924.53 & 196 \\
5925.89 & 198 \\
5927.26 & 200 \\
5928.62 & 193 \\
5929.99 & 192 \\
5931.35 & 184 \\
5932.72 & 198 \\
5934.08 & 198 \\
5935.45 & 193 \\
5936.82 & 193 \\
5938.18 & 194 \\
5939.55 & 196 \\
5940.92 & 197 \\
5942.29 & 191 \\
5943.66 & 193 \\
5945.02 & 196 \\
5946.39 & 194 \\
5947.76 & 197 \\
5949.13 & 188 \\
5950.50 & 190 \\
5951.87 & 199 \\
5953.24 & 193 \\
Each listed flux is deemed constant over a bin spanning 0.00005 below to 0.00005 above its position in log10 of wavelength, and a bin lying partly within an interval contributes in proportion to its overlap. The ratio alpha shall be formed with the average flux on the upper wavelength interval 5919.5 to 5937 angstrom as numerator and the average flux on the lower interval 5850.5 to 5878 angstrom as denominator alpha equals 1.00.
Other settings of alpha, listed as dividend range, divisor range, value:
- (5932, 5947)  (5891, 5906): 1.09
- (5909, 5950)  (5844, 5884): 1.00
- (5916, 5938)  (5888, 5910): 1.07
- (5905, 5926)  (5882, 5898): 1.10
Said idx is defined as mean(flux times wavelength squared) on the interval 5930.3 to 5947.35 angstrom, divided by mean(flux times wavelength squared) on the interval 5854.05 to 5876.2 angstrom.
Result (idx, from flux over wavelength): 1.03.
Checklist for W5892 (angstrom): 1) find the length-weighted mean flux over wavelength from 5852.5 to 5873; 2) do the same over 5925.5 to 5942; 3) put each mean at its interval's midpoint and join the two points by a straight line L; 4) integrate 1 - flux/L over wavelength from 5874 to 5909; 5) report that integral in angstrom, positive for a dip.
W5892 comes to 1.3 angstrom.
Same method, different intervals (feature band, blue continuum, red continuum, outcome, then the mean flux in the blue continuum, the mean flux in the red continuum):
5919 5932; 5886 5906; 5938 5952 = -0.4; 180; 194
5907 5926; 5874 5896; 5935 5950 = -0.6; 186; 194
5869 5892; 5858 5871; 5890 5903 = -0.8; 193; 173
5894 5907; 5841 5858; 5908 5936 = 0.8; 198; 195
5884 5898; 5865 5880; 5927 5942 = 1.4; 195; 194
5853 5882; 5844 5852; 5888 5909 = -0.1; 200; 181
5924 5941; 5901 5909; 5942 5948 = 0.0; 194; 194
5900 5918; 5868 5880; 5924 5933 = 0.0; 195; 194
